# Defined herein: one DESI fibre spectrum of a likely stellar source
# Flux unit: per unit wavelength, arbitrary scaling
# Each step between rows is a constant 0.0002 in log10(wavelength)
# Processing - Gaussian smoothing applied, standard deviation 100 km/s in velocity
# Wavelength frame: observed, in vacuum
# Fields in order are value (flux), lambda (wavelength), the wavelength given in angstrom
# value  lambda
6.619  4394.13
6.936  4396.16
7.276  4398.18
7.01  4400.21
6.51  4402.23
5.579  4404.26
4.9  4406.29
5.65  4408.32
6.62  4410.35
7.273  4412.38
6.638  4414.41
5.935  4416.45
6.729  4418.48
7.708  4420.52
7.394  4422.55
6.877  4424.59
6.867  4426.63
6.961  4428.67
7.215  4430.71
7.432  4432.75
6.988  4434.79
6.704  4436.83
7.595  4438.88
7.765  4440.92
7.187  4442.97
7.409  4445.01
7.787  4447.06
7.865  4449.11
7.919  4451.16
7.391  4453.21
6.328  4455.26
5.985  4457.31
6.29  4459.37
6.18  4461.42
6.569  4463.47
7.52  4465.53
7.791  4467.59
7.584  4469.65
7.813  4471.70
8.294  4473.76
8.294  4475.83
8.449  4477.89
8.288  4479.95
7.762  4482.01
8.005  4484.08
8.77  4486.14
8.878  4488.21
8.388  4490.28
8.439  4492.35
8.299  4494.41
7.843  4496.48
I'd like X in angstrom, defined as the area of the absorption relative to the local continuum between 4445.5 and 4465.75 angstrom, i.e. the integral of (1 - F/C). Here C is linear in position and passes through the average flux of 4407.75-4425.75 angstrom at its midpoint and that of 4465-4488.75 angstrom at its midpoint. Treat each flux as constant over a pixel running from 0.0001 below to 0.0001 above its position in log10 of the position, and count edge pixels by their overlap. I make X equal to 1.76 angstrom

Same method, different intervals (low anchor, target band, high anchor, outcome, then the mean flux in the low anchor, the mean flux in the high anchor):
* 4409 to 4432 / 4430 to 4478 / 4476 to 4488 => 2.1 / 6.92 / 8.3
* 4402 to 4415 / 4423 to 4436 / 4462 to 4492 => -0.7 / 6.13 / 8.01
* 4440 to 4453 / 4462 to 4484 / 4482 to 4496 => 0.8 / 7.64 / 8.39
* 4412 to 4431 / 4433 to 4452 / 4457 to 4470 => -1.6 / 6.94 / 6.85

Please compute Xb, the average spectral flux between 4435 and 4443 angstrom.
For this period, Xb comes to 7.29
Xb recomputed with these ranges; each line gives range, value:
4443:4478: 7.35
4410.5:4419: 6.64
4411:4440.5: 7.03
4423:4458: 7.21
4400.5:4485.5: 7.13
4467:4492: 8.21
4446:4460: 7.1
